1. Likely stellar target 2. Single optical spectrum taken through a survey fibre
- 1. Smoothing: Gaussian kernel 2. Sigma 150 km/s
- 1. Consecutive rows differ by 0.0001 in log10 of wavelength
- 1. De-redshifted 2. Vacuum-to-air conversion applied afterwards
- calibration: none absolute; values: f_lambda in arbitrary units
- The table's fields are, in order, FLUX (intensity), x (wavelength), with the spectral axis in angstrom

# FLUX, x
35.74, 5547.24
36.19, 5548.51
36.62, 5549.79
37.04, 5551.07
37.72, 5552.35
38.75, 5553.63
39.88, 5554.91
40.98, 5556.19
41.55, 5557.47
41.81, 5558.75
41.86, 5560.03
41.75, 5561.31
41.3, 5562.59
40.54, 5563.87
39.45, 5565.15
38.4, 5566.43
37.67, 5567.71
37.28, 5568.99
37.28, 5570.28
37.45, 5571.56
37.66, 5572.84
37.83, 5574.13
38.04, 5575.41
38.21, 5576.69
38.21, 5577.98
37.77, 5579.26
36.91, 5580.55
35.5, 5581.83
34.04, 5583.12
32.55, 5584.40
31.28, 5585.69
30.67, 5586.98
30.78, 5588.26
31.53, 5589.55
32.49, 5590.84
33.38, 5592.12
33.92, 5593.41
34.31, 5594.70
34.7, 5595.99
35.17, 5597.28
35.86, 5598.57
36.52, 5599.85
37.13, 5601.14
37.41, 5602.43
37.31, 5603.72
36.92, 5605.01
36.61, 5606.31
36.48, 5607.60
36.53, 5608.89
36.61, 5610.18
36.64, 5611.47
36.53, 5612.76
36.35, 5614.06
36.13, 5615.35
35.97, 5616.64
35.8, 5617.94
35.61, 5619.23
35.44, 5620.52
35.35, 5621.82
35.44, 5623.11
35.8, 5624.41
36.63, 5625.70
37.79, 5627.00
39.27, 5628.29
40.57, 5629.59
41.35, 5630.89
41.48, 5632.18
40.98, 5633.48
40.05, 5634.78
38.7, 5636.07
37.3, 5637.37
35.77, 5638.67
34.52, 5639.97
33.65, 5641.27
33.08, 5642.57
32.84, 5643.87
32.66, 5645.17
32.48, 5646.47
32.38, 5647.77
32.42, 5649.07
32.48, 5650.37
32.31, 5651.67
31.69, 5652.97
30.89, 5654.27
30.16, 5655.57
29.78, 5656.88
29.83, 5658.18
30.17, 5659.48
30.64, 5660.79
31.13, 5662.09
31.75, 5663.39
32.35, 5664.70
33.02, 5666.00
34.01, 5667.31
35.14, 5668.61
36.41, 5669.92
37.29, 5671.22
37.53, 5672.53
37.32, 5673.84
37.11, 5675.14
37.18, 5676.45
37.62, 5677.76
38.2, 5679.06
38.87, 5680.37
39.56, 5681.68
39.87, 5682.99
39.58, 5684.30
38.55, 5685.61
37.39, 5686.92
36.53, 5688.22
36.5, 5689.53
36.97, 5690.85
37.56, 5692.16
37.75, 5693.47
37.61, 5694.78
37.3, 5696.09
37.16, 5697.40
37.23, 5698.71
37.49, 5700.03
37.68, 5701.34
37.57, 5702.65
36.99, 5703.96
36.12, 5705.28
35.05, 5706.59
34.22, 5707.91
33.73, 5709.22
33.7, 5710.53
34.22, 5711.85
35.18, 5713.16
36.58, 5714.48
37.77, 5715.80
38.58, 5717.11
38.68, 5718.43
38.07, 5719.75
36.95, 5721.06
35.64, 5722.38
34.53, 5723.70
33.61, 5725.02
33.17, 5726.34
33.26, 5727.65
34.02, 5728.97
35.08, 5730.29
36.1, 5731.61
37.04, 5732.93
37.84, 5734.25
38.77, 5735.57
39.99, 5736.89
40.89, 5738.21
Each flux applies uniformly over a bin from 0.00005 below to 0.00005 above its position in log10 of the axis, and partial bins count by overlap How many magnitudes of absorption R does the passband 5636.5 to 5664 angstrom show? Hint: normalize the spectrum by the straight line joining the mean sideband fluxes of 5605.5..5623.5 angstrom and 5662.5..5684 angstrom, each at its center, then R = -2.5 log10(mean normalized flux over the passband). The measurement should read 0.13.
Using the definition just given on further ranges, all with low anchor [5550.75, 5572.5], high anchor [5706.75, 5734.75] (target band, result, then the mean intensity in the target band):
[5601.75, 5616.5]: 0.048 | 36.7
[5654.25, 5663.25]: 0.216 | 30.4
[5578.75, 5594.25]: 0.166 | 33.4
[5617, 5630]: 0.037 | 36.7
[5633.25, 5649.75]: 0.076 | 35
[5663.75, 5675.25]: 0.043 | 35.4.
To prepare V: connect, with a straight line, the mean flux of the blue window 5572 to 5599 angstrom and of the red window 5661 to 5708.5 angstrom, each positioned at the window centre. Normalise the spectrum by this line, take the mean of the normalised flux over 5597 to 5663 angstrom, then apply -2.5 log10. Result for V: 0.01 mag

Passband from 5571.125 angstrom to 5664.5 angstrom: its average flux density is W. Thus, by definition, 35.1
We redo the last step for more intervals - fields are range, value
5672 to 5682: 37.9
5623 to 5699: 35.7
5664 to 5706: 37.1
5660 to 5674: 34.1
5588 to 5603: 34.5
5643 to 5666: 31.6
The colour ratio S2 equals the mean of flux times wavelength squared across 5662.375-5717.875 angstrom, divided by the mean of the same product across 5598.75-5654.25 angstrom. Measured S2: 1.04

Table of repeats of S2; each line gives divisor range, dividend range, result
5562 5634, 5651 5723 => 1.01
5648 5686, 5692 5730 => 1.06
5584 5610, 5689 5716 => 1.09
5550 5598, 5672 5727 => 1.05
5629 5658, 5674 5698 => 1.10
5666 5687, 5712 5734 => 0.97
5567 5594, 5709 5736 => 1.07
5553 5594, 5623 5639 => 1.07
